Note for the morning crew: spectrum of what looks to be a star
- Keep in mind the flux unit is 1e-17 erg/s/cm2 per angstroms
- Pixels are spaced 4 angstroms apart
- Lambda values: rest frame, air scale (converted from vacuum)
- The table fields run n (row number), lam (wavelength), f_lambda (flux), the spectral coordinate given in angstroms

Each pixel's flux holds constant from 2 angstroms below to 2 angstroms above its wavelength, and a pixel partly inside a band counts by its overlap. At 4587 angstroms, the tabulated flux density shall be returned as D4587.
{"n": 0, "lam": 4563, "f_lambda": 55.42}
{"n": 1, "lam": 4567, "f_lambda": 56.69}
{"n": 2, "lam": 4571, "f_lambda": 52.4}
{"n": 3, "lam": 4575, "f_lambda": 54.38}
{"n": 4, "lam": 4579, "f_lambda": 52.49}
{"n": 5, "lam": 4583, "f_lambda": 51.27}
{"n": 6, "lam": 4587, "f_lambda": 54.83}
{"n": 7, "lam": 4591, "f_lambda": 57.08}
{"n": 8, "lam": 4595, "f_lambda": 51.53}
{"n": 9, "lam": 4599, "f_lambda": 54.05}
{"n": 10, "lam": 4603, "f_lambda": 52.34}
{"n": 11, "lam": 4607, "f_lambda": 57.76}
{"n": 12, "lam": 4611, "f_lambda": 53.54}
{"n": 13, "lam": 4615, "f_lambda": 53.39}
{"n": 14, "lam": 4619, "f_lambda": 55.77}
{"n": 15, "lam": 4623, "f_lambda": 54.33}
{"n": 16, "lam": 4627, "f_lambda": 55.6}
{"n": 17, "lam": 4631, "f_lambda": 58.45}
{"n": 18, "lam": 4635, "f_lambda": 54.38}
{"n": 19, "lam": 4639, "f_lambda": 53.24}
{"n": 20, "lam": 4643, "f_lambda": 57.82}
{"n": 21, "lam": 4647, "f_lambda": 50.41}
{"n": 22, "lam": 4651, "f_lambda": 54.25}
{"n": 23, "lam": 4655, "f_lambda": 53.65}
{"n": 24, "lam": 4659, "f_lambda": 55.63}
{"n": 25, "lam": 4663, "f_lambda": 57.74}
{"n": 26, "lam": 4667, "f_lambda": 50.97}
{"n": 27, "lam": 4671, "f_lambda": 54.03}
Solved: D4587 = 54.83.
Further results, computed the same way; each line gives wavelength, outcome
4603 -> 52.34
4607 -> 57.76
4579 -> 52.49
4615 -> 53.39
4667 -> 50.97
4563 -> 55.42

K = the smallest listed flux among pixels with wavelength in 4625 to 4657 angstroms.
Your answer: 50.41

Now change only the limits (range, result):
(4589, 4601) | 51.53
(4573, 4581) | 52.49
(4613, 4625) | 53.39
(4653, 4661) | 53.65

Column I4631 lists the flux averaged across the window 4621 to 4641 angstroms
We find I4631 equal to 55.2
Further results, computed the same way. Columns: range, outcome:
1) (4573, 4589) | 53.2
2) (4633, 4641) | 53.8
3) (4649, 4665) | 55.3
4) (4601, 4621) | 54.6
